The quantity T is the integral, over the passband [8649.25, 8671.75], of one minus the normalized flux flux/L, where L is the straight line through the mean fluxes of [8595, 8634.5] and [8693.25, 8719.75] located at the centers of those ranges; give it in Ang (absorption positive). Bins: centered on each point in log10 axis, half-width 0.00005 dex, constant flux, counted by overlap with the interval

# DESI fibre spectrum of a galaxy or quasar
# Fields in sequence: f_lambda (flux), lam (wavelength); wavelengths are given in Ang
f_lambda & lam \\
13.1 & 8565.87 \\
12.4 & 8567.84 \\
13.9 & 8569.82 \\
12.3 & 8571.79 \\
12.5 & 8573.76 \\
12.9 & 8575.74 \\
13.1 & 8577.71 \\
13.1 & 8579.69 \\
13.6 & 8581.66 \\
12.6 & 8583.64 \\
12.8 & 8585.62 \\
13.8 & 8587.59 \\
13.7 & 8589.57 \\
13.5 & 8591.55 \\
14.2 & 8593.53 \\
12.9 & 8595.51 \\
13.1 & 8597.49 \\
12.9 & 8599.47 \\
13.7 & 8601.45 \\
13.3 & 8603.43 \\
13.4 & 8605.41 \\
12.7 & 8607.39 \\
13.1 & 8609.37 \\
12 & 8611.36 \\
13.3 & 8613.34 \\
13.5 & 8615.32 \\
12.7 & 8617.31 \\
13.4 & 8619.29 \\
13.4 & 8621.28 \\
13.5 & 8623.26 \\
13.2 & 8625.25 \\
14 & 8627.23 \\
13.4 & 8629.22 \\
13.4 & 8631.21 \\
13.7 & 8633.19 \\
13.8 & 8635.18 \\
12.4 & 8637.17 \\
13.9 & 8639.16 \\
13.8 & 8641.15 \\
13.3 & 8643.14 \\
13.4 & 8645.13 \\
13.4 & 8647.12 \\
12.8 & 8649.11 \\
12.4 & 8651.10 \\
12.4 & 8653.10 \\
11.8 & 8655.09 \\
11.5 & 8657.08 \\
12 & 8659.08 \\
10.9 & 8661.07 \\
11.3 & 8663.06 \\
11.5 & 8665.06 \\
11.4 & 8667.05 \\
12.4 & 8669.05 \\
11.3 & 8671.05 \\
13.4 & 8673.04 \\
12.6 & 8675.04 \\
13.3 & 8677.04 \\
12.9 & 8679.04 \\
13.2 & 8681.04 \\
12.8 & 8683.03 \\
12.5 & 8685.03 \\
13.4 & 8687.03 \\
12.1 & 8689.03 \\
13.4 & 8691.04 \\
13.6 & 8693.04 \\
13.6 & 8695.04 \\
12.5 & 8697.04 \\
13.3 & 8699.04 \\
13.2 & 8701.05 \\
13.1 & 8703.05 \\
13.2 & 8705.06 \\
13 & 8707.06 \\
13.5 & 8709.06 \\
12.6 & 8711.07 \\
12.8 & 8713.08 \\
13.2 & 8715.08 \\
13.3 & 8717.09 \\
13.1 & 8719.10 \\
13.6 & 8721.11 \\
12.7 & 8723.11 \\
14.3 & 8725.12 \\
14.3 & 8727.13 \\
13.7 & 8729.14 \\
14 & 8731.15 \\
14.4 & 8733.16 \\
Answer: 2.4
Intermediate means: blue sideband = 13.2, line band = 11.8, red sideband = 13.1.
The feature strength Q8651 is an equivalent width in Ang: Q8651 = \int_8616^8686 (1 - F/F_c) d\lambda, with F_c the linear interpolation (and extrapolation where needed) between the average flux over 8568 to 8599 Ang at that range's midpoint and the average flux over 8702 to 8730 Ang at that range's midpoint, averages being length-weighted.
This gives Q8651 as 2.47 Ang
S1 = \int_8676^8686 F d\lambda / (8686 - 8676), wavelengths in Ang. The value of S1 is 12.9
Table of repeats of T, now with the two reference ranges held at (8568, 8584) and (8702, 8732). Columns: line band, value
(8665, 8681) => 1.0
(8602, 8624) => -0.1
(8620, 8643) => -0.6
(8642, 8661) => 1.0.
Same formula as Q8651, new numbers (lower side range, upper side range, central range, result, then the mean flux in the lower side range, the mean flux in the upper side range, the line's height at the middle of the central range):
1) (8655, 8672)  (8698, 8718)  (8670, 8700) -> -1.5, 11.6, 13.1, 12.3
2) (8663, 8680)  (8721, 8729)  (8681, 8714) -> -0.1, 12.3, 13.7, 13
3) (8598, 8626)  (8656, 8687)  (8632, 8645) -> -0.7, 13.1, 12.2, 12.7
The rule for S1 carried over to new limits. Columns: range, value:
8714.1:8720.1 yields 13.2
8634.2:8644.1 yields 13.4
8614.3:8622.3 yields 13.3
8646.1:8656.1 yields 12.6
